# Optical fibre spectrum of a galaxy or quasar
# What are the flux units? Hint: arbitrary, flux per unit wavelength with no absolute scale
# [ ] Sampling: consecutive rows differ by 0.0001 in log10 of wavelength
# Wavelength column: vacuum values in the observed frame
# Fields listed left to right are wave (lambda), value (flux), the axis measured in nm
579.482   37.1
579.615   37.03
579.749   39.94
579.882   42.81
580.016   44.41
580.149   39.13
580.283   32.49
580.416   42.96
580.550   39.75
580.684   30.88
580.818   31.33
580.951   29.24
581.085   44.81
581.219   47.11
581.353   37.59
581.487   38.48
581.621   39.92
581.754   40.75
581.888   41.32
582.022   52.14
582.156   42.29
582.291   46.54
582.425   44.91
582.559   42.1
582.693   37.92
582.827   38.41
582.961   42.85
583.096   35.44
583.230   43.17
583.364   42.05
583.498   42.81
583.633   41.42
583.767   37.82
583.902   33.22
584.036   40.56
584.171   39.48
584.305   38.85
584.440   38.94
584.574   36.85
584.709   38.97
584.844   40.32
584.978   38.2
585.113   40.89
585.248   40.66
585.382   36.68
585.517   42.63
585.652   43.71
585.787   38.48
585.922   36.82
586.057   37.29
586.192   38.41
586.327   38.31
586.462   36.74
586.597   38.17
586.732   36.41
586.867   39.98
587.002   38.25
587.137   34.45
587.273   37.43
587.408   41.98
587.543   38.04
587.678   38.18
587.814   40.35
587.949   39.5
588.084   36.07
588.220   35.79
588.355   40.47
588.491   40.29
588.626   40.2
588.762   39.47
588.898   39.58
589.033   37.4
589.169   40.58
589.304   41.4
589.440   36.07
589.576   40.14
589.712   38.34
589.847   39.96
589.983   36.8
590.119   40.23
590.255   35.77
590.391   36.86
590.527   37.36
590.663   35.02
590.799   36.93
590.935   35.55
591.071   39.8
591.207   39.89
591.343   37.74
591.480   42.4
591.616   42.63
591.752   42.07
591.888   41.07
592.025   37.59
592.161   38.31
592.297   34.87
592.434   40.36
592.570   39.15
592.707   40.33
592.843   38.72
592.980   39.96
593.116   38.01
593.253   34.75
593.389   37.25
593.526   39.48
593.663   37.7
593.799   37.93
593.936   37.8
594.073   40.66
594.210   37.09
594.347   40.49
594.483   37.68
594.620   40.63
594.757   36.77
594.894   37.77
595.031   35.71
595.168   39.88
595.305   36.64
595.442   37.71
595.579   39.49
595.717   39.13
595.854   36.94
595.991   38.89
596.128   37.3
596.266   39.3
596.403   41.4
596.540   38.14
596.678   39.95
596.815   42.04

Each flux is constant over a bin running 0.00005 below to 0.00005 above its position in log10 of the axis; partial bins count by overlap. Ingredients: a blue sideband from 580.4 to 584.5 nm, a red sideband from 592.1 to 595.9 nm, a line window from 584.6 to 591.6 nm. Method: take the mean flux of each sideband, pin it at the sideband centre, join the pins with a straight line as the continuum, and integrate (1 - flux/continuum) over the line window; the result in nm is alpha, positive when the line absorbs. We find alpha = 0.10 nm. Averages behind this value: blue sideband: 40.1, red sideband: 38.3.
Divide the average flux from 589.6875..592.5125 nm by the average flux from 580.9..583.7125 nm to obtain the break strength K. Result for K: 0.93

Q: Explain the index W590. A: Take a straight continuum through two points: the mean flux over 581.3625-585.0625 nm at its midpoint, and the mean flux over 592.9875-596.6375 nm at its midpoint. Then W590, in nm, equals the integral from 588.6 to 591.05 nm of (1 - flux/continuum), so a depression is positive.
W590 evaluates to 0.07 nm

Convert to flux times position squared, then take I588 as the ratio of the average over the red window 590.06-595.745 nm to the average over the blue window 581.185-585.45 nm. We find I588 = 0.98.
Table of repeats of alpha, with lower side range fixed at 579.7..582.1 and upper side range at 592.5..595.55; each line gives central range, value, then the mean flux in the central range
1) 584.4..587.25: 0.04 nm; 38.6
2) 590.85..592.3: -0.03 nm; 39.4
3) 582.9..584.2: -0.01 nm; 39.9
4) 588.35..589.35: -0.03 nm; 39.9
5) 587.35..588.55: 0.00 nm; 38.9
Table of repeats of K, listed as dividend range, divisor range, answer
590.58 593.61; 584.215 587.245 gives 1.00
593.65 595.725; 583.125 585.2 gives 0.97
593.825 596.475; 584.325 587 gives 0.99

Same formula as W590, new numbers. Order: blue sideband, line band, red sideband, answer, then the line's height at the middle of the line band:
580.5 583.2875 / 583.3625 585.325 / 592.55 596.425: 0.032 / 39.9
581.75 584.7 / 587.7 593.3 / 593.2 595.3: 0.042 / 39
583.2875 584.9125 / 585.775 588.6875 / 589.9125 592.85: 0.056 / 39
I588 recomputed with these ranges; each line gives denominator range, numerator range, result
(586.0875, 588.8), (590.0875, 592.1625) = 1.02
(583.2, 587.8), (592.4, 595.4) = 1.01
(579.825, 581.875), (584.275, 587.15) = 1.01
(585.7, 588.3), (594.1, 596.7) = 1.04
